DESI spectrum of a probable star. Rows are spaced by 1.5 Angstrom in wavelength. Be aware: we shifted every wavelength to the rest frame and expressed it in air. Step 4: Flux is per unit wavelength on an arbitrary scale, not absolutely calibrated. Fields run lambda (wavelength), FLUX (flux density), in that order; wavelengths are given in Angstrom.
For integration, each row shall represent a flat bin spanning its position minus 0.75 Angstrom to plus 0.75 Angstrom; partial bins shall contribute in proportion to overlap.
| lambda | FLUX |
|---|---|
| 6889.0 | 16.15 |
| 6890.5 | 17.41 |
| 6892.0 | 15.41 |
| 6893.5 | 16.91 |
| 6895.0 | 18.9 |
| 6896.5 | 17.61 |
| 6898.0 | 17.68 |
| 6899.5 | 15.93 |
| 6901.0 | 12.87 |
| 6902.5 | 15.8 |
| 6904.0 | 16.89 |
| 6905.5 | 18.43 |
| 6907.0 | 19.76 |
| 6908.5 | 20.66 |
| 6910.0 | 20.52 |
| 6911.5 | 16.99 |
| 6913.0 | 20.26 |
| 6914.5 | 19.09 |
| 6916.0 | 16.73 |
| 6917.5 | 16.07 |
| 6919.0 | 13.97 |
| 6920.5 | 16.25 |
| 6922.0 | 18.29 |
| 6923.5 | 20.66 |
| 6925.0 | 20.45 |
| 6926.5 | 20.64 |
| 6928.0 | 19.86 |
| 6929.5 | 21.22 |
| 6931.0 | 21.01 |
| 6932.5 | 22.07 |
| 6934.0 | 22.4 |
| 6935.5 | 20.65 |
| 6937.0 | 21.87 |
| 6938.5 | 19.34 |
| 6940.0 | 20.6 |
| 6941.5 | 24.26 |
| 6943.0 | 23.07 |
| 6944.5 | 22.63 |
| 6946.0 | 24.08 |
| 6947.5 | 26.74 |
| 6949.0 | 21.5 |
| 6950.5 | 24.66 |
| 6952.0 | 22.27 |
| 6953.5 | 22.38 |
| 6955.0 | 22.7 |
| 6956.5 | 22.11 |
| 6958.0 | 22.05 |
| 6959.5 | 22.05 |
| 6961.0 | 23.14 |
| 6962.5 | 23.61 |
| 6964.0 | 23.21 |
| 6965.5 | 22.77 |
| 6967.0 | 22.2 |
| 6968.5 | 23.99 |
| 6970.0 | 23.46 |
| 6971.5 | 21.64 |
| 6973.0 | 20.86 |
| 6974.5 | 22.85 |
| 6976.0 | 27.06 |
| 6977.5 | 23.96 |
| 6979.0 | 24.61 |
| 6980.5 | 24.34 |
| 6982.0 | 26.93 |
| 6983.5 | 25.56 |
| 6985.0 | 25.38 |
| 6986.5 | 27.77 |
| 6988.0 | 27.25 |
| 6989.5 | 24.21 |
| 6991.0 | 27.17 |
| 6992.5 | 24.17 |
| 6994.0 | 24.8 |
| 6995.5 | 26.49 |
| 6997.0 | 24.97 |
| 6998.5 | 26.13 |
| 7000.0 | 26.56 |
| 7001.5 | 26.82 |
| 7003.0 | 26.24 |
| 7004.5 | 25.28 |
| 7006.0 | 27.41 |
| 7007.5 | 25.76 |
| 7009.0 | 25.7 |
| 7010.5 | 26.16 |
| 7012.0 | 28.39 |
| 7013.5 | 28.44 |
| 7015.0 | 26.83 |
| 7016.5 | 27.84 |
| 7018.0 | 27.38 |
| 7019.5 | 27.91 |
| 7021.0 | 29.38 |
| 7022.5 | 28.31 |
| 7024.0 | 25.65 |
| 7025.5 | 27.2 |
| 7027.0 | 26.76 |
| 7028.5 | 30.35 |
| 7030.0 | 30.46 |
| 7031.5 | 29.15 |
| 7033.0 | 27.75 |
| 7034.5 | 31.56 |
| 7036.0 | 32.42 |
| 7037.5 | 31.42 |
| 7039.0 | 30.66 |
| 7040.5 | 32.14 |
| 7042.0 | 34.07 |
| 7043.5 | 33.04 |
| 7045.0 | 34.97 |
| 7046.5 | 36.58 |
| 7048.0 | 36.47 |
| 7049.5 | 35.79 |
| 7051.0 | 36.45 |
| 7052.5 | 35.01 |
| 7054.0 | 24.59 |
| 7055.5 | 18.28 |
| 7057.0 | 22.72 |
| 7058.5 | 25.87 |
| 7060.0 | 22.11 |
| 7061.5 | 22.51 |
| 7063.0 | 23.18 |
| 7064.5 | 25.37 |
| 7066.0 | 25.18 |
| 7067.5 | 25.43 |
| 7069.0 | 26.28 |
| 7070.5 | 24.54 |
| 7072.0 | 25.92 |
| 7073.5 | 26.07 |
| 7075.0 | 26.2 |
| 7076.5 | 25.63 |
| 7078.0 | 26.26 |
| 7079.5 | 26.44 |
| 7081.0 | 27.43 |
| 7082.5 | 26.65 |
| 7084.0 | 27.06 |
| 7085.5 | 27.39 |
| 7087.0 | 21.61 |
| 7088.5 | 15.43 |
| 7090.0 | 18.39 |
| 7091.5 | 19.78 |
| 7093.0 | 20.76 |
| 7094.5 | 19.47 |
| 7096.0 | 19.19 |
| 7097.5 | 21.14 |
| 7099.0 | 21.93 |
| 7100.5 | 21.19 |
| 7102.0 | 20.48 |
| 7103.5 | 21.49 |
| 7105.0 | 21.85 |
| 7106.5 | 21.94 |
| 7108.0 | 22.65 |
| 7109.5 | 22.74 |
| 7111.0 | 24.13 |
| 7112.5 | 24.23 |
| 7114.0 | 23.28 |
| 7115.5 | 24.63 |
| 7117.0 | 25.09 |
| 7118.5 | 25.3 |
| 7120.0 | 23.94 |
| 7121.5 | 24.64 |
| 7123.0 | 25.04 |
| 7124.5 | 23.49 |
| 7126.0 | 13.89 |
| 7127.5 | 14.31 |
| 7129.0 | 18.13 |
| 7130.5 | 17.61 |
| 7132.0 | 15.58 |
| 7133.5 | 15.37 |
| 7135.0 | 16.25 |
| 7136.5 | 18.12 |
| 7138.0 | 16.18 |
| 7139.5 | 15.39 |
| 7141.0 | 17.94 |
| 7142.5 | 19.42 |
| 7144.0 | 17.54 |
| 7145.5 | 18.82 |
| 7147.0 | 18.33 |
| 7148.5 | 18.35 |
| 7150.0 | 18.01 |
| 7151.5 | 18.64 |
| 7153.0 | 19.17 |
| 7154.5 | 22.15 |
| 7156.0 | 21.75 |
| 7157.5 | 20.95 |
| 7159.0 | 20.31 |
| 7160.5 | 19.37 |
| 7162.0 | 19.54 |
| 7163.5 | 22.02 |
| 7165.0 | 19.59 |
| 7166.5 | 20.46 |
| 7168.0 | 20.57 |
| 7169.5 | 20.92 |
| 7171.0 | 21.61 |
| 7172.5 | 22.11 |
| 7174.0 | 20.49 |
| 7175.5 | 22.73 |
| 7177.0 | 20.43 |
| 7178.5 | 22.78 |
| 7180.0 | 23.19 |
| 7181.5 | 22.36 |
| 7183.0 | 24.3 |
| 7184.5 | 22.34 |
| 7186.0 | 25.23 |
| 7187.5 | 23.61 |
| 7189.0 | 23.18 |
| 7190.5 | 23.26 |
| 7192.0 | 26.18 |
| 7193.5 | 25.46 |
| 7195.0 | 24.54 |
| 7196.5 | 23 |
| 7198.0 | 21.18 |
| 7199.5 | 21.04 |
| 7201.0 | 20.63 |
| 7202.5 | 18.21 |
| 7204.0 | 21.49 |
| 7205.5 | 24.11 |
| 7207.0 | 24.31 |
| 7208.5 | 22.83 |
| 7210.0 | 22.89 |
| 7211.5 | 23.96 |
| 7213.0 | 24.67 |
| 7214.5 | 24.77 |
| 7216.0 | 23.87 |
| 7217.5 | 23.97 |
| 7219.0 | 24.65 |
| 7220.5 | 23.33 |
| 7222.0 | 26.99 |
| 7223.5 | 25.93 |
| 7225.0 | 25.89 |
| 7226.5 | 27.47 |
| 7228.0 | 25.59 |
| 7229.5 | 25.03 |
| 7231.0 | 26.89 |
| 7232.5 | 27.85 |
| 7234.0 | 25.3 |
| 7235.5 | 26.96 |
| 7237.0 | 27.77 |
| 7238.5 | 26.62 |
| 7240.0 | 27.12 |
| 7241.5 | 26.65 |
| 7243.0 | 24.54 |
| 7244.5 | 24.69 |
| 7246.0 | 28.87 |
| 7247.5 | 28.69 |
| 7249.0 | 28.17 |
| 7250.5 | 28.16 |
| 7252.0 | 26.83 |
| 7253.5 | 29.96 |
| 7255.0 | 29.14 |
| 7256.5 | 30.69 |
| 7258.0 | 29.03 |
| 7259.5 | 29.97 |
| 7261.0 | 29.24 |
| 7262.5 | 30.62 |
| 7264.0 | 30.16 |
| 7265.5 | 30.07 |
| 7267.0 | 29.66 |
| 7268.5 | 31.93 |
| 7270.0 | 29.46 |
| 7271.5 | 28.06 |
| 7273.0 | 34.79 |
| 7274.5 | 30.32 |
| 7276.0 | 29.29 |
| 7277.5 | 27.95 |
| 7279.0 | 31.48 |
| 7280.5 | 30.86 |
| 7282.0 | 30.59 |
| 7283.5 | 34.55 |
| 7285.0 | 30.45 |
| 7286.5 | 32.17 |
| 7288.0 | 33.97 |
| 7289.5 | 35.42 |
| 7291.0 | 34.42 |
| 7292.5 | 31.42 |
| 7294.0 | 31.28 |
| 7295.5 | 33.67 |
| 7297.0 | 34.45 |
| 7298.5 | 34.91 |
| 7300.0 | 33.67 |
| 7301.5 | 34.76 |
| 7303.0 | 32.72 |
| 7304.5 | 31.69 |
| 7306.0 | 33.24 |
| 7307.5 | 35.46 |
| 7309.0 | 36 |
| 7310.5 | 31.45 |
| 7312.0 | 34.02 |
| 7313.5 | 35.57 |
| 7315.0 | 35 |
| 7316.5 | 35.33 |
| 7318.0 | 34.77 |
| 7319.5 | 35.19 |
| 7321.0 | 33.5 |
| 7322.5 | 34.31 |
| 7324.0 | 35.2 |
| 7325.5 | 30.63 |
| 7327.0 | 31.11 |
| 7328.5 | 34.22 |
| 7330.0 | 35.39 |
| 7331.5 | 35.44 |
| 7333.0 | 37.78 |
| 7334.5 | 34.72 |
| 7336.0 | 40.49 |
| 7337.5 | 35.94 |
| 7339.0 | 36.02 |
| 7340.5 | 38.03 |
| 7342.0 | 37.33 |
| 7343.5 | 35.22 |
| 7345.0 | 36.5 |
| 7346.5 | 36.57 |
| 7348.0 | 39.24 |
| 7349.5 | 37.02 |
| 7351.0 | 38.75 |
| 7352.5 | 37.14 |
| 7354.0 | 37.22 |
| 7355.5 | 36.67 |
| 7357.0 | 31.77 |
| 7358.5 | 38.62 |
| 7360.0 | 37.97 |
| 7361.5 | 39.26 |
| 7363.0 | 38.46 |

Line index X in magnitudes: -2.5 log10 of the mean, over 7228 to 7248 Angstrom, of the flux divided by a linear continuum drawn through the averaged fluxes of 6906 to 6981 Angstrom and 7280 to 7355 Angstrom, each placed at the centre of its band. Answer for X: 0.20 mag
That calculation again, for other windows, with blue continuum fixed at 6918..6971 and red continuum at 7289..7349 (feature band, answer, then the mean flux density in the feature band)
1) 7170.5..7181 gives 0.33 mag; 21.9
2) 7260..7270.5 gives 0.10 mag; 30.2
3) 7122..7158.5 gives 0.48 mag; 18.4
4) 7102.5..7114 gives 0.21 mag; 22.7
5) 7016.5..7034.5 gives -0.15 mag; 28.3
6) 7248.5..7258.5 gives 0.13 mag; 28.9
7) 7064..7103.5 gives 0.13 mag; 23.5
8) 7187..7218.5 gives 0.31 mag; 23.2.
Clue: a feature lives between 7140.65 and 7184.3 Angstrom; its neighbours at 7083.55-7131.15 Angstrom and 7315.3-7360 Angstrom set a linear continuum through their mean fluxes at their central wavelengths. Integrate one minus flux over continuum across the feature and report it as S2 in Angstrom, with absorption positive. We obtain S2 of 7.9 Angstrom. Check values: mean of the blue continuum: 21.6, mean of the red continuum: 35.9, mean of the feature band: 20.5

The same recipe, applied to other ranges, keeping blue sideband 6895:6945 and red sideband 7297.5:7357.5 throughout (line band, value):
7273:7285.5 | 0.9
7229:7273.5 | 5.3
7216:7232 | 2.9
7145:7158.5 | 4.2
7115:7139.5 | 6.9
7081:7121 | 5.9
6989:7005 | -2.5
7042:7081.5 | -4.8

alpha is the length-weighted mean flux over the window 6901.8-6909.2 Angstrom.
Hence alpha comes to 18.3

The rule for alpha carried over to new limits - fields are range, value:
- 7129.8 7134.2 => 16.2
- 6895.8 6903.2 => 16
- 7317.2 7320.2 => 35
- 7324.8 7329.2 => 32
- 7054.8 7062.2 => 22.3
